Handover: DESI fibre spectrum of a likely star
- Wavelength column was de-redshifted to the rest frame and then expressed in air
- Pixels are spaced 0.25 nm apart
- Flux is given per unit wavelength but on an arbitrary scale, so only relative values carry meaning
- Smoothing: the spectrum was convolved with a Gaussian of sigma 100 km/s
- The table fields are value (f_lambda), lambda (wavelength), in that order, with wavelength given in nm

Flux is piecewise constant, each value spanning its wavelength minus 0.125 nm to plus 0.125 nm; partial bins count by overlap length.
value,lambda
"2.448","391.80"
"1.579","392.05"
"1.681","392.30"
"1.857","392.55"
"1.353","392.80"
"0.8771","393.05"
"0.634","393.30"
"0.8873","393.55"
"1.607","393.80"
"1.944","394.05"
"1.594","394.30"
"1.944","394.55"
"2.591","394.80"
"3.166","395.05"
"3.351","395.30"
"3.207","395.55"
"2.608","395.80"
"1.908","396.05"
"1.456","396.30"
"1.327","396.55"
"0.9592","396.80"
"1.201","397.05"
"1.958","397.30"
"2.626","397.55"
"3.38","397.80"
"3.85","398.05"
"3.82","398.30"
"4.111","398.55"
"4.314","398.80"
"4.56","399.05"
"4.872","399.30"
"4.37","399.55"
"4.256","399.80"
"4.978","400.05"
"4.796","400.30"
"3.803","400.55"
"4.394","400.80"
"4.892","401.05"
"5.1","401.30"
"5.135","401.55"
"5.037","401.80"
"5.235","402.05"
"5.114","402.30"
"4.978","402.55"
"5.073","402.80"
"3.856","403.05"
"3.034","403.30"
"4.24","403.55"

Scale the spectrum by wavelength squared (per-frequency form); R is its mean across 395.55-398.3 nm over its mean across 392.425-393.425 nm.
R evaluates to 1.95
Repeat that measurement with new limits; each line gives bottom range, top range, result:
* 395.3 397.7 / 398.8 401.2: 2.30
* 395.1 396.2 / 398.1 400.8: 1.61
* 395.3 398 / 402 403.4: 2.15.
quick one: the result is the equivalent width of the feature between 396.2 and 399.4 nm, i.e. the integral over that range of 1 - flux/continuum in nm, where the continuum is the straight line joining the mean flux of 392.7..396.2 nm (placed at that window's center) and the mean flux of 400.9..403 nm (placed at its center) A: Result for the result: 0.47 nm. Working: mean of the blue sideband 1.98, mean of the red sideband 5.02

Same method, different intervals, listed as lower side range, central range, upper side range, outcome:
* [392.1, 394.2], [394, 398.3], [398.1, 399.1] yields 0.68 nm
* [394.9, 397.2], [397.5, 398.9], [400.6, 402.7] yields -0.22 nm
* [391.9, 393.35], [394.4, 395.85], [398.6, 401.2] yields -0.19 nm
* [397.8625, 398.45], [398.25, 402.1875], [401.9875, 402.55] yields -0.15 nm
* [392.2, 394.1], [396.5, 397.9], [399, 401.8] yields 0.58 nm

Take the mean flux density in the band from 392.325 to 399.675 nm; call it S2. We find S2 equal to 2.48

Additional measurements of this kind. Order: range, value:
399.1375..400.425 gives 4.65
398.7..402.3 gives 4.71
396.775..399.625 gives 3.4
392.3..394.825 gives 1.49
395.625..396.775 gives 1.81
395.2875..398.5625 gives 2.47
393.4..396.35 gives 2.19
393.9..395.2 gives 2.26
